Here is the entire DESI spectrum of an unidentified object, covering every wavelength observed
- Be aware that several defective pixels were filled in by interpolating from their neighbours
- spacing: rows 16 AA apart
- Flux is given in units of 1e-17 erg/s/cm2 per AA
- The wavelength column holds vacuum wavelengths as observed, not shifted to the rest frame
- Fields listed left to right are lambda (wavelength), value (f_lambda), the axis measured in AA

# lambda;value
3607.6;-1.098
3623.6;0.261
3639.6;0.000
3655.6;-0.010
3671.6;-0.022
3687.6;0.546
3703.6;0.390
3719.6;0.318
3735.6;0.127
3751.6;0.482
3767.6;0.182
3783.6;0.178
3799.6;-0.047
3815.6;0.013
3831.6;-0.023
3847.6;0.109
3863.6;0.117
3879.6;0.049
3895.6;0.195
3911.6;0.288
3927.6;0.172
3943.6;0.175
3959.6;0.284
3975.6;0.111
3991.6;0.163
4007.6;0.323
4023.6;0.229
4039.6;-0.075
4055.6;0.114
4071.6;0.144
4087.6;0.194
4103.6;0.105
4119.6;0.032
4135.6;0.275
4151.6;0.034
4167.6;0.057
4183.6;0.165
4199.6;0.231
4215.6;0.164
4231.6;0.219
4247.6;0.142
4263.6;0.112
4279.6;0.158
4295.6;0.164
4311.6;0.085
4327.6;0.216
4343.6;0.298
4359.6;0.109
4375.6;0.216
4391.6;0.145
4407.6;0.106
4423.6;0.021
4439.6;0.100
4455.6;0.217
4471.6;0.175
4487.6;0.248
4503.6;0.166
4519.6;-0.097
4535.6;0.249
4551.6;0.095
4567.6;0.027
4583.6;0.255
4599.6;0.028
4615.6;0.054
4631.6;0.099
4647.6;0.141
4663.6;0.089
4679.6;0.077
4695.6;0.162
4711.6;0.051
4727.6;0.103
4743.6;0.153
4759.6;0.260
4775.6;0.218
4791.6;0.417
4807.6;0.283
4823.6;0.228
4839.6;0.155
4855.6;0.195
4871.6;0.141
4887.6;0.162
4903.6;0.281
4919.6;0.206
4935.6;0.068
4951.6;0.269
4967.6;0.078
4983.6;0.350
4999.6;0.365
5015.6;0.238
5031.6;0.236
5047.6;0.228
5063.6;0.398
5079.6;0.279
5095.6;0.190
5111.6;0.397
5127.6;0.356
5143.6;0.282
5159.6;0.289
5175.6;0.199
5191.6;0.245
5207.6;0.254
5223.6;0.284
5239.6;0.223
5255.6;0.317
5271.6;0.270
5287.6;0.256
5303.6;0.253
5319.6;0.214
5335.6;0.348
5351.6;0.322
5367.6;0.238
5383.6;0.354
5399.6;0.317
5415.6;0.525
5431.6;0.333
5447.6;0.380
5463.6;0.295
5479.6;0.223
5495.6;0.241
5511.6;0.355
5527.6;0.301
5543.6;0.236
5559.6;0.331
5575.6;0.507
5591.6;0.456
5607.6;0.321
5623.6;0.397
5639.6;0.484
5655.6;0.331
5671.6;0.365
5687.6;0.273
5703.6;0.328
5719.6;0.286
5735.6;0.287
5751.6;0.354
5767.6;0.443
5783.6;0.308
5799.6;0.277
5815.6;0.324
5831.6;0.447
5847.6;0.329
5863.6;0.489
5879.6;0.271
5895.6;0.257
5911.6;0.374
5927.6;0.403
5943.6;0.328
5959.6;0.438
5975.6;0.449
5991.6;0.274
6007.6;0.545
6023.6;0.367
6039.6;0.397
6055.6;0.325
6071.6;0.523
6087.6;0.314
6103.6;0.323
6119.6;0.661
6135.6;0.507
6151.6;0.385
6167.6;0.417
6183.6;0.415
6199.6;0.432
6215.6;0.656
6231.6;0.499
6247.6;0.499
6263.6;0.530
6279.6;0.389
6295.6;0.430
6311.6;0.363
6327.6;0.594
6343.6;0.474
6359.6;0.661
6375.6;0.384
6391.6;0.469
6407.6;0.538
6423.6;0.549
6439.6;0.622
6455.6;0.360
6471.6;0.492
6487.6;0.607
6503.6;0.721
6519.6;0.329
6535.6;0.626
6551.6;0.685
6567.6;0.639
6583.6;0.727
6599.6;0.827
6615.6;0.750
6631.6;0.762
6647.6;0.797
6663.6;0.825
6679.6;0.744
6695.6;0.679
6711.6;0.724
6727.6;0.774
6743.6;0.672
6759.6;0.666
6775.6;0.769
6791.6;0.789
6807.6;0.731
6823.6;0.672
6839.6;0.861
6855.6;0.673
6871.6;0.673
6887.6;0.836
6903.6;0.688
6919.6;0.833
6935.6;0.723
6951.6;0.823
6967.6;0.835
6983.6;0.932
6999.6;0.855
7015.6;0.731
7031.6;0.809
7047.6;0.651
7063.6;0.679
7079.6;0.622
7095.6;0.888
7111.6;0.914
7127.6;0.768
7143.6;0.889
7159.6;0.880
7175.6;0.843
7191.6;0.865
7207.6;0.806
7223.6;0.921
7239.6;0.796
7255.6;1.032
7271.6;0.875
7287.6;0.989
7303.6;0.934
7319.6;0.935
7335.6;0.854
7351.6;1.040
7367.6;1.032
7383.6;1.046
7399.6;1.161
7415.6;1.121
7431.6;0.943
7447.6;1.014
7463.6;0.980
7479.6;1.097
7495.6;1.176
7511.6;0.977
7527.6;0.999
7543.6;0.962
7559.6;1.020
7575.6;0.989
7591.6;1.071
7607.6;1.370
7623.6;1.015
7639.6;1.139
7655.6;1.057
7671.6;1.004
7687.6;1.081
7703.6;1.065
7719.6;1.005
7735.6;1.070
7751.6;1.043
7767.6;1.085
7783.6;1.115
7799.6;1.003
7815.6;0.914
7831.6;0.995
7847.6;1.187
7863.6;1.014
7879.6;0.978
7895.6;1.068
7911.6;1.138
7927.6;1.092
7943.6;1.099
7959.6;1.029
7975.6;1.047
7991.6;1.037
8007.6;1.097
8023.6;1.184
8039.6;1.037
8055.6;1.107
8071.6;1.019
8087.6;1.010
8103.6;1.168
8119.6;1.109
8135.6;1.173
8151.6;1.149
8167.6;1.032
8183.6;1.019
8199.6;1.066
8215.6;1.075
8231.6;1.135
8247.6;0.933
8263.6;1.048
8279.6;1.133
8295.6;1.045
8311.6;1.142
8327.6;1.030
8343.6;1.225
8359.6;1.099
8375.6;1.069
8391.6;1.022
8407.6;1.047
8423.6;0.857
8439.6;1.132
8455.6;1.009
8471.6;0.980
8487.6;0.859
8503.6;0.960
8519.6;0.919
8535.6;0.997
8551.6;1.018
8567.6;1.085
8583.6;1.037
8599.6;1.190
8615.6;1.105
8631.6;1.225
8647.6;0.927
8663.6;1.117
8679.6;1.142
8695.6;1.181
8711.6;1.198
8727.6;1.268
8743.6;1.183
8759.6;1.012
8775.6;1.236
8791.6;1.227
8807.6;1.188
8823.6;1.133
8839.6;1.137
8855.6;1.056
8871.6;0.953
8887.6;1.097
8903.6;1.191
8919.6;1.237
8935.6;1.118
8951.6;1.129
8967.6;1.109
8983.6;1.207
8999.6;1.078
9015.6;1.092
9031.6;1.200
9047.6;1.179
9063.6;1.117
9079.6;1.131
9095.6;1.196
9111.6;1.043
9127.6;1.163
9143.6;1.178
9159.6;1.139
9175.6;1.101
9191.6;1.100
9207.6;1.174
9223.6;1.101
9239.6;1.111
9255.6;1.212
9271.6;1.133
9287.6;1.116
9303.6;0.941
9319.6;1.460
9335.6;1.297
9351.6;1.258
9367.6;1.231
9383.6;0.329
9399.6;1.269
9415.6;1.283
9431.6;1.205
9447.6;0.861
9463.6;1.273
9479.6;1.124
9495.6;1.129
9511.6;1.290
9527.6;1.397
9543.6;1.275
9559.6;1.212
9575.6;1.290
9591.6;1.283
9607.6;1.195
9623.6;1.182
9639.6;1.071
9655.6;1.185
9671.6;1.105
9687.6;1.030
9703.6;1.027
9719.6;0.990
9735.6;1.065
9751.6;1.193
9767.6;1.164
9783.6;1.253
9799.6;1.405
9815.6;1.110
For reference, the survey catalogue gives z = 0.64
